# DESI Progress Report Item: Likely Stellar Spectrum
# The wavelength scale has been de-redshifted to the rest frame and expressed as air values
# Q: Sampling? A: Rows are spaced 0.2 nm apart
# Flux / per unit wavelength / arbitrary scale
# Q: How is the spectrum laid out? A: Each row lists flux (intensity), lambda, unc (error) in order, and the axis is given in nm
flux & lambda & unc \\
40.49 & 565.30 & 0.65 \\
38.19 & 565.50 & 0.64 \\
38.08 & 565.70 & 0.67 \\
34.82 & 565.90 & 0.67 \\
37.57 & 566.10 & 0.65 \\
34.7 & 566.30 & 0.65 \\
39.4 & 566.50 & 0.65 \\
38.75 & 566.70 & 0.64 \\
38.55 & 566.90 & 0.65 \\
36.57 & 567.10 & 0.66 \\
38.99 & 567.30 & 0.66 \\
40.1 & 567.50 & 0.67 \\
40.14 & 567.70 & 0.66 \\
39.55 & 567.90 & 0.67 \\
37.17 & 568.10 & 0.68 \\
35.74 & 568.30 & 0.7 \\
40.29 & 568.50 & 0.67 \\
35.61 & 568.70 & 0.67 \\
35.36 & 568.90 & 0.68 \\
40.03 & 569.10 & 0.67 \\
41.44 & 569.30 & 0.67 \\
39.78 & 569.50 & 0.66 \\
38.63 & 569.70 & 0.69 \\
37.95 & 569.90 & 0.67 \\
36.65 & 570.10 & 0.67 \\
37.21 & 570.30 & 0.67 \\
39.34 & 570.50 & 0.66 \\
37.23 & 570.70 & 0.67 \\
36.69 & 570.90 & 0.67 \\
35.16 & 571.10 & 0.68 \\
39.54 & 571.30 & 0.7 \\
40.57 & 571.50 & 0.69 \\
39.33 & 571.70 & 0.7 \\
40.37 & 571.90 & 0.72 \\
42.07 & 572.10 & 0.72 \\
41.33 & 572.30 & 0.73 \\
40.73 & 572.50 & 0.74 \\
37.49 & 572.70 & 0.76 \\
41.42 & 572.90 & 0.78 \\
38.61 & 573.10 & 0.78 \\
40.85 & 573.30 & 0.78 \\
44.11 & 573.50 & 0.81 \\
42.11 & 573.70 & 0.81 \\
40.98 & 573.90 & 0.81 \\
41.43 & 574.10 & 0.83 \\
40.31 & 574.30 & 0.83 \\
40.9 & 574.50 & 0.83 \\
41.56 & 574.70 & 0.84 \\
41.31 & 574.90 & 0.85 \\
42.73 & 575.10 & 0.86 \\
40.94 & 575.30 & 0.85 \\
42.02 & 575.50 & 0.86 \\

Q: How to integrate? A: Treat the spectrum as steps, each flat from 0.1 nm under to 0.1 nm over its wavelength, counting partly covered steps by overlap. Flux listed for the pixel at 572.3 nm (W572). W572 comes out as 41.33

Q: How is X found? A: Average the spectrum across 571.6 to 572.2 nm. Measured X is 40.6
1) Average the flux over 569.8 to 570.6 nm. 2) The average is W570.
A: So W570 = 37.8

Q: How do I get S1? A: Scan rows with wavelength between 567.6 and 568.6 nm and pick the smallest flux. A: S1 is 35.74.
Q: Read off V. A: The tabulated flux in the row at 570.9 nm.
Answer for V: 36.69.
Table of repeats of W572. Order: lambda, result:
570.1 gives 36.65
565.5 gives 38.19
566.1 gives 37.57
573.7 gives 42.11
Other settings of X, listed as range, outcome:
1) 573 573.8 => 41.4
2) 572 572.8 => 40.4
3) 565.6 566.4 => 36.3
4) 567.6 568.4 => 38.1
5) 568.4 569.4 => 38.5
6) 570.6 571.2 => 36.4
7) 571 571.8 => 38.7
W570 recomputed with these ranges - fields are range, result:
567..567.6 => 38.6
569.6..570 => 38.3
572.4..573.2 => 39.6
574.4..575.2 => 41.6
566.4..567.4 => 38.5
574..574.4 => 40.9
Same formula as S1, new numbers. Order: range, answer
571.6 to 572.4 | 39.33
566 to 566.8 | 34.7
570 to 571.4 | 35.16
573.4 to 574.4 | 40.31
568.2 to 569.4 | 35.36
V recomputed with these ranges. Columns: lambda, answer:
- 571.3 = 39.54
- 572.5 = 40.73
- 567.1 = 36.57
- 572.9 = 41.42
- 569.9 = 37.95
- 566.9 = 38.55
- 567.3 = 38.99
